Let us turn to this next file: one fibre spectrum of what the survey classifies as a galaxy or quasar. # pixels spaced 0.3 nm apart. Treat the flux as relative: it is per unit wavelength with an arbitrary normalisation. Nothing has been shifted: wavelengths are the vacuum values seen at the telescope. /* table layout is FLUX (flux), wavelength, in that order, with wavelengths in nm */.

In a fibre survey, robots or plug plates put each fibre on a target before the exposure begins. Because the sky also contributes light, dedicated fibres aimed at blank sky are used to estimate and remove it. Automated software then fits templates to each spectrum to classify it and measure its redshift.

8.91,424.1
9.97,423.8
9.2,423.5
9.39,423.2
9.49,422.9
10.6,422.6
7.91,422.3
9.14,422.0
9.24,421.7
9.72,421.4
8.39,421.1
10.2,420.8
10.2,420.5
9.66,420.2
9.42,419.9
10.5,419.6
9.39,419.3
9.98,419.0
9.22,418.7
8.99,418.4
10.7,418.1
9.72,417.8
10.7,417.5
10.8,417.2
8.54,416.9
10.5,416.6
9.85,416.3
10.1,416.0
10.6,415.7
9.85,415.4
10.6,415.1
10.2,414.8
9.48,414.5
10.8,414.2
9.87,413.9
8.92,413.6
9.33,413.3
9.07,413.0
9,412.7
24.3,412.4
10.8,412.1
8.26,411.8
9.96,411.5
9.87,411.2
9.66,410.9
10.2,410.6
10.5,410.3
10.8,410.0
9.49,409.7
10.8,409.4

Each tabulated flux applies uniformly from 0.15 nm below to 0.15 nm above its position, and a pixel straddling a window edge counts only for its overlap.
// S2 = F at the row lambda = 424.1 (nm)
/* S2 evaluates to 8.91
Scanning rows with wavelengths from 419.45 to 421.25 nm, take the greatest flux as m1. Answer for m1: 10.5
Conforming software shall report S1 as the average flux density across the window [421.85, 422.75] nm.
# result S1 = 9.22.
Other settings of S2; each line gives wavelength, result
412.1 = 10.8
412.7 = 9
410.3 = 10.5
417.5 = 10.7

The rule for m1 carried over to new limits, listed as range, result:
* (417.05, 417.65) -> 10.8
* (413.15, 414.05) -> 9.87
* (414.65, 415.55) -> 10.6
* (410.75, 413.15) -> 24.3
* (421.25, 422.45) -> 9.72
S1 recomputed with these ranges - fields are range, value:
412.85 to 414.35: 9.6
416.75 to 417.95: 9.94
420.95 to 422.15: 9.12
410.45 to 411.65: 9.92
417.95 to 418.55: 9.84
